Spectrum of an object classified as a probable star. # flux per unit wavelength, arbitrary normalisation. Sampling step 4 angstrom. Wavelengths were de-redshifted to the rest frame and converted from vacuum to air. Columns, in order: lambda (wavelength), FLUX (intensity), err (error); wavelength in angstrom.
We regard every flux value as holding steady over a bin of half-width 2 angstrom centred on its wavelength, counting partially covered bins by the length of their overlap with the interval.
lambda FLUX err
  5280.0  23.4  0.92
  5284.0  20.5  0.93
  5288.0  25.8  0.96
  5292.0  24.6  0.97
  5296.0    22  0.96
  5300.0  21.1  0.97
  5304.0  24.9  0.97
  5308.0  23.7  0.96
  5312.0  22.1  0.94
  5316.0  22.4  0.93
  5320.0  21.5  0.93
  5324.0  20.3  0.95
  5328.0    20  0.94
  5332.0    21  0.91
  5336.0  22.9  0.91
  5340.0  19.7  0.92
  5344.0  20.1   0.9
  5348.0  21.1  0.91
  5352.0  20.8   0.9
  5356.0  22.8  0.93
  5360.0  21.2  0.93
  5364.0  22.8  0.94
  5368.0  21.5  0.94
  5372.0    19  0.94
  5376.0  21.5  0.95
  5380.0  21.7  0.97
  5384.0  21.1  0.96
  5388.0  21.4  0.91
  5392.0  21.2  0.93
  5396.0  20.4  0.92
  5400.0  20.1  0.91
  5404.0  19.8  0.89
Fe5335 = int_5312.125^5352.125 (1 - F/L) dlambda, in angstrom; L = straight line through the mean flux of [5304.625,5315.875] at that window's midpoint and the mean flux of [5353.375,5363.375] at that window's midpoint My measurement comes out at 2.75 angstrom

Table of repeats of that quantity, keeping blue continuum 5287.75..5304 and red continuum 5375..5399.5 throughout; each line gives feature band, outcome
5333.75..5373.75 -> 1.3 angstrom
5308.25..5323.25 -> 0.5 angstrom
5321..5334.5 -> 1.2 angstrom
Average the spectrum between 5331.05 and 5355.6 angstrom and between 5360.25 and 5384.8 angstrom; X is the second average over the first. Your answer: 1.0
